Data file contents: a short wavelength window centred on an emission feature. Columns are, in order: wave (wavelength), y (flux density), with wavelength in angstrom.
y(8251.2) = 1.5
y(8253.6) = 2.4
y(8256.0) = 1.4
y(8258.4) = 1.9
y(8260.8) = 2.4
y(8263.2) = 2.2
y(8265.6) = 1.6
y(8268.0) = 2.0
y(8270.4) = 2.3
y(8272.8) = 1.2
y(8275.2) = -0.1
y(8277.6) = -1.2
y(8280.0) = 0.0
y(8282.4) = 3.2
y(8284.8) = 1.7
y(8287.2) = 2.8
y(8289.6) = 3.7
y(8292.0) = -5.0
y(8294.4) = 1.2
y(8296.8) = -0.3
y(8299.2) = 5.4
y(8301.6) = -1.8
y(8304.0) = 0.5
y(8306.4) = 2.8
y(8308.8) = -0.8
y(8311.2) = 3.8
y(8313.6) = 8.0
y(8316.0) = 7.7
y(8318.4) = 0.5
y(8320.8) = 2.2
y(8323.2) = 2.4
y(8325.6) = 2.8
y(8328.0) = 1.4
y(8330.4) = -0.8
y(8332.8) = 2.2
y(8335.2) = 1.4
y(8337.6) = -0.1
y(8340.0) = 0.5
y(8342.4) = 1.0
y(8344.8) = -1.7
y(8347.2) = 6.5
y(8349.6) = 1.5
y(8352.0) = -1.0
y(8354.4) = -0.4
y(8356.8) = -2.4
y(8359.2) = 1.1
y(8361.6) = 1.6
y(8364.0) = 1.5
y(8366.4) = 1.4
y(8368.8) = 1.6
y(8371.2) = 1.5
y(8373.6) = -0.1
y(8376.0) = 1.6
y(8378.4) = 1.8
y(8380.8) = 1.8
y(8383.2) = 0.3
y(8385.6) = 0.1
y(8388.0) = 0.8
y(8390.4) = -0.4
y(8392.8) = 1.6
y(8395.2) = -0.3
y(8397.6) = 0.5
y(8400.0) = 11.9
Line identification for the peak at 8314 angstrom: H-beta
